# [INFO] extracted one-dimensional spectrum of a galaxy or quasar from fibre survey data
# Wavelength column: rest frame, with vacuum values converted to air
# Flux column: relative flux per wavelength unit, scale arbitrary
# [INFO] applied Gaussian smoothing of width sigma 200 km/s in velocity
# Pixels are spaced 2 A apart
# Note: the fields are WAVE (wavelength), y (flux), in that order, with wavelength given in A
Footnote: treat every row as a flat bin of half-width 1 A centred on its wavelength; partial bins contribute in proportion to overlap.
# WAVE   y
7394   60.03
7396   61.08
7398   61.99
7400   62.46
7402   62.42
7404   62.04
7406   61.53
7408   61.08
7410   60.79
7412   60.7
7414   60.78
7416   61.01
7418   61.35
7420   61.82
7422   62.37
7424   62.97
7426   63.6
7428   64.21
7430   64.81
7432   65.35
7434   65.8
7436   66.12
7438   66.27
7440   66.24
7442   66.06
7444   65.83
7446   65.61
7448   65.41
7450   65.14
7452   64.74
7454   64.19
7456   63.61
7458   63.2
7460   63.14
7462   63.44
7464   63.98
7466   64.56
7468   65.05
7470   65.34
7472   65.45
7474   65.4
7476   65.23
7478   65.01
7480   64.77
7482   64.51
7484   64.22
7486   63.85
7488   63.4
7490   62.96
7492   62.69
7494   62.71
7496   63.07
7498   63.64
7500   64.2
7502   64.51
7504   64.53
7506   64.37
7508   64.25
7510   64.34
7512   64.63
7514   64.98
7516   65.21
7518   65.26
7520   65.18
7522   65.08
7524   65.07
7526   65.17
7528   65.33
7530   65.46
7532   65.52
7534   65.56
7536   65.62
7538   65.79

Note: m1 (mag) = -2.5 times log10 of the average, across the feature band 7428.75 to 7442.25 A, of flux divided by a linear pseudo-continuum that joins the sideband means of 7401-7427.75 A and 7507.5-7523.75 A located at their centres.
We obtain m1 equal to -0.056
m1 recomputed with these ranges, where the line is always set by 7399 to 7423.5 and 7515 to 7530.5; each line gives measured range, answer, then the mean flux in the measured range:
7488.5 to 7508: 0.01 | 63.7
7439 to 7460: -0.04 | 64.9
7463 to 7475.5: -0.03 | 65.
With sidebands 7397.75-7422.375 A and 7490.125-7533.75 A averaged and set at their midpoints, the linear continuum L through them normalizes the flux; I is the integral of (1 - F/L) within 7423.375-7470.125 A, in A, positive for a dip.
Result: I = -1.6 A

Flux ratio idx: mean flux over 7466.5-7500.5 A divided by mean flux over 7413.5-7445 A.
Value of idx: 1.0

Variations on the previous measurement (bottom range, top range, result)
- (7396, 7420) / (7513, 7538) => 1.06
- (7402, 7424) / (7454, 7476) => 1.05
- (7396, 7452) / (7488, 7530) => 1.01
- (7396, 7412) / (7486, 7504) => 1.03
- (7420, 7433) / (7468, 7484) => 1.02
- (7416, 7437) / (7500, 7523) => 1.02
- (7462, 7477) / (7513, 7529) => 1.00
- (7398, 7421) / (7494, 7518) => 1.05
